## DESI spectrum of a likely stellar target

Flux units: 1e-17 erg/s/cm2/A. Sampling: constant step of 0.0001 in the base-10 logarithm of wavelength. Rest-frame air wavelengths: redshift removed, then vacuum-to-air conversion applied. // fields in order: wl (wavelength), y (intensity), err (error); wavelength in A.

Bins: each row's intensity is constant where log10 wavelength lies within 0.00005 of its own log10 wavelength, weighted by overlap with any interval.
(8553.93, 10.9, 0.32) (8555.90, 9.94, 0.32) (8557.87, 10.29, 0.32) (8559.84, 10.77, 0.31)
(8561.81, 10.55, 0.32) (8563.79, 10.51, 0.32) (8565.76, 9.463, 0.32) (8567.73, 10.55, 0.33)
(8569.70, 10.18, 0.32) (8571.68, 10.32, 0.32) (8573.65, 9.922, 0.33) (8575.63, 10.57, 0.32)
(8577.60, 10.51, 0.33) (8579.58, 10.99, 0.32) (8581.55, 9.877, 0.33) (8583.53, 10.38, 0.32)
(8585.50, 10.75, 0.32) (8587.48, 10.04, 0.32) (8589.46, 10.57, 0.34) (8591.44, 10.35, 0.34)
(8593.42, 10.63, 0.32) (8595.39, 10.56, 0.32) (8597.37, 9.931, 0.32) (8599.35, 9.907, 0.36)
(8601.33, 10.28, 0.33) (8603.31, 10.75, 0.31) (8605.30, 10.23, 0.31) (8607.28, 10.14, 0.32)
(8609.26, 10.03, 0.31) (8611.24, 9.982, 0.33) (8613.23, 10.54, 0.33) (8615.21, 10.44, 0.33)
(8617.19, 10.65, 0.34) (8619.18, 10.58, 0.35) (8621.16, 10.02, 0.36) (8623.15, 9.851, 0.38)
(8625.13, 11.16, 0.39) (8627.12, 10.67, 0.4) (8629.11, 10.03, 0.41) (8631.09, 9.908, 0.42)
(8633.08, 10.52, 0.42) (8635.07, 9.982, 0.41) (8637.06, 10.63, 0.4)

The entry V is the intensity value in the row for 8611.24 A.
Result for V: 9.982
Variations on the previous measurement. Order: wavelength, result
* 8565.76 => 9.463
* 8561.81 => 10.55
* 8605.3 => 10.23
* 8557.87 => 10.29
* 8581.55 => 9.877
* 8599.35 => 9.907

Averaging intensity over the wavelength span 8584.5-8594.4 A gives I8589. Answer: 10.5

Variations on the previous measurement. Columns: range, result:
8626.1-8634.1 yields 10.3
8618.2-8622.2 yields 10.3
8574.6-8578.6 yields 10.5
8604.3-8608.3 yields 10.2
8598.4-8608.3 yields 10.3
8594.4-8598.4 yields 10.3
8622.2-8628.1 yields 10.6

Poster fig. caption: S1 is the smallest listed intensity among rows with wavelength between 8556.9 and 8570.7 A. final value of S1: 9.463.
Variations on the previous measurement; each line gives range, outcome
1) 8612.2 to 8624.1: 9.851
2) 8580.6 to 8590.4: 9.877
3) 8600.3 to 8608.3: 10.14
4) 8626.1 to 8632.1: 9.908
